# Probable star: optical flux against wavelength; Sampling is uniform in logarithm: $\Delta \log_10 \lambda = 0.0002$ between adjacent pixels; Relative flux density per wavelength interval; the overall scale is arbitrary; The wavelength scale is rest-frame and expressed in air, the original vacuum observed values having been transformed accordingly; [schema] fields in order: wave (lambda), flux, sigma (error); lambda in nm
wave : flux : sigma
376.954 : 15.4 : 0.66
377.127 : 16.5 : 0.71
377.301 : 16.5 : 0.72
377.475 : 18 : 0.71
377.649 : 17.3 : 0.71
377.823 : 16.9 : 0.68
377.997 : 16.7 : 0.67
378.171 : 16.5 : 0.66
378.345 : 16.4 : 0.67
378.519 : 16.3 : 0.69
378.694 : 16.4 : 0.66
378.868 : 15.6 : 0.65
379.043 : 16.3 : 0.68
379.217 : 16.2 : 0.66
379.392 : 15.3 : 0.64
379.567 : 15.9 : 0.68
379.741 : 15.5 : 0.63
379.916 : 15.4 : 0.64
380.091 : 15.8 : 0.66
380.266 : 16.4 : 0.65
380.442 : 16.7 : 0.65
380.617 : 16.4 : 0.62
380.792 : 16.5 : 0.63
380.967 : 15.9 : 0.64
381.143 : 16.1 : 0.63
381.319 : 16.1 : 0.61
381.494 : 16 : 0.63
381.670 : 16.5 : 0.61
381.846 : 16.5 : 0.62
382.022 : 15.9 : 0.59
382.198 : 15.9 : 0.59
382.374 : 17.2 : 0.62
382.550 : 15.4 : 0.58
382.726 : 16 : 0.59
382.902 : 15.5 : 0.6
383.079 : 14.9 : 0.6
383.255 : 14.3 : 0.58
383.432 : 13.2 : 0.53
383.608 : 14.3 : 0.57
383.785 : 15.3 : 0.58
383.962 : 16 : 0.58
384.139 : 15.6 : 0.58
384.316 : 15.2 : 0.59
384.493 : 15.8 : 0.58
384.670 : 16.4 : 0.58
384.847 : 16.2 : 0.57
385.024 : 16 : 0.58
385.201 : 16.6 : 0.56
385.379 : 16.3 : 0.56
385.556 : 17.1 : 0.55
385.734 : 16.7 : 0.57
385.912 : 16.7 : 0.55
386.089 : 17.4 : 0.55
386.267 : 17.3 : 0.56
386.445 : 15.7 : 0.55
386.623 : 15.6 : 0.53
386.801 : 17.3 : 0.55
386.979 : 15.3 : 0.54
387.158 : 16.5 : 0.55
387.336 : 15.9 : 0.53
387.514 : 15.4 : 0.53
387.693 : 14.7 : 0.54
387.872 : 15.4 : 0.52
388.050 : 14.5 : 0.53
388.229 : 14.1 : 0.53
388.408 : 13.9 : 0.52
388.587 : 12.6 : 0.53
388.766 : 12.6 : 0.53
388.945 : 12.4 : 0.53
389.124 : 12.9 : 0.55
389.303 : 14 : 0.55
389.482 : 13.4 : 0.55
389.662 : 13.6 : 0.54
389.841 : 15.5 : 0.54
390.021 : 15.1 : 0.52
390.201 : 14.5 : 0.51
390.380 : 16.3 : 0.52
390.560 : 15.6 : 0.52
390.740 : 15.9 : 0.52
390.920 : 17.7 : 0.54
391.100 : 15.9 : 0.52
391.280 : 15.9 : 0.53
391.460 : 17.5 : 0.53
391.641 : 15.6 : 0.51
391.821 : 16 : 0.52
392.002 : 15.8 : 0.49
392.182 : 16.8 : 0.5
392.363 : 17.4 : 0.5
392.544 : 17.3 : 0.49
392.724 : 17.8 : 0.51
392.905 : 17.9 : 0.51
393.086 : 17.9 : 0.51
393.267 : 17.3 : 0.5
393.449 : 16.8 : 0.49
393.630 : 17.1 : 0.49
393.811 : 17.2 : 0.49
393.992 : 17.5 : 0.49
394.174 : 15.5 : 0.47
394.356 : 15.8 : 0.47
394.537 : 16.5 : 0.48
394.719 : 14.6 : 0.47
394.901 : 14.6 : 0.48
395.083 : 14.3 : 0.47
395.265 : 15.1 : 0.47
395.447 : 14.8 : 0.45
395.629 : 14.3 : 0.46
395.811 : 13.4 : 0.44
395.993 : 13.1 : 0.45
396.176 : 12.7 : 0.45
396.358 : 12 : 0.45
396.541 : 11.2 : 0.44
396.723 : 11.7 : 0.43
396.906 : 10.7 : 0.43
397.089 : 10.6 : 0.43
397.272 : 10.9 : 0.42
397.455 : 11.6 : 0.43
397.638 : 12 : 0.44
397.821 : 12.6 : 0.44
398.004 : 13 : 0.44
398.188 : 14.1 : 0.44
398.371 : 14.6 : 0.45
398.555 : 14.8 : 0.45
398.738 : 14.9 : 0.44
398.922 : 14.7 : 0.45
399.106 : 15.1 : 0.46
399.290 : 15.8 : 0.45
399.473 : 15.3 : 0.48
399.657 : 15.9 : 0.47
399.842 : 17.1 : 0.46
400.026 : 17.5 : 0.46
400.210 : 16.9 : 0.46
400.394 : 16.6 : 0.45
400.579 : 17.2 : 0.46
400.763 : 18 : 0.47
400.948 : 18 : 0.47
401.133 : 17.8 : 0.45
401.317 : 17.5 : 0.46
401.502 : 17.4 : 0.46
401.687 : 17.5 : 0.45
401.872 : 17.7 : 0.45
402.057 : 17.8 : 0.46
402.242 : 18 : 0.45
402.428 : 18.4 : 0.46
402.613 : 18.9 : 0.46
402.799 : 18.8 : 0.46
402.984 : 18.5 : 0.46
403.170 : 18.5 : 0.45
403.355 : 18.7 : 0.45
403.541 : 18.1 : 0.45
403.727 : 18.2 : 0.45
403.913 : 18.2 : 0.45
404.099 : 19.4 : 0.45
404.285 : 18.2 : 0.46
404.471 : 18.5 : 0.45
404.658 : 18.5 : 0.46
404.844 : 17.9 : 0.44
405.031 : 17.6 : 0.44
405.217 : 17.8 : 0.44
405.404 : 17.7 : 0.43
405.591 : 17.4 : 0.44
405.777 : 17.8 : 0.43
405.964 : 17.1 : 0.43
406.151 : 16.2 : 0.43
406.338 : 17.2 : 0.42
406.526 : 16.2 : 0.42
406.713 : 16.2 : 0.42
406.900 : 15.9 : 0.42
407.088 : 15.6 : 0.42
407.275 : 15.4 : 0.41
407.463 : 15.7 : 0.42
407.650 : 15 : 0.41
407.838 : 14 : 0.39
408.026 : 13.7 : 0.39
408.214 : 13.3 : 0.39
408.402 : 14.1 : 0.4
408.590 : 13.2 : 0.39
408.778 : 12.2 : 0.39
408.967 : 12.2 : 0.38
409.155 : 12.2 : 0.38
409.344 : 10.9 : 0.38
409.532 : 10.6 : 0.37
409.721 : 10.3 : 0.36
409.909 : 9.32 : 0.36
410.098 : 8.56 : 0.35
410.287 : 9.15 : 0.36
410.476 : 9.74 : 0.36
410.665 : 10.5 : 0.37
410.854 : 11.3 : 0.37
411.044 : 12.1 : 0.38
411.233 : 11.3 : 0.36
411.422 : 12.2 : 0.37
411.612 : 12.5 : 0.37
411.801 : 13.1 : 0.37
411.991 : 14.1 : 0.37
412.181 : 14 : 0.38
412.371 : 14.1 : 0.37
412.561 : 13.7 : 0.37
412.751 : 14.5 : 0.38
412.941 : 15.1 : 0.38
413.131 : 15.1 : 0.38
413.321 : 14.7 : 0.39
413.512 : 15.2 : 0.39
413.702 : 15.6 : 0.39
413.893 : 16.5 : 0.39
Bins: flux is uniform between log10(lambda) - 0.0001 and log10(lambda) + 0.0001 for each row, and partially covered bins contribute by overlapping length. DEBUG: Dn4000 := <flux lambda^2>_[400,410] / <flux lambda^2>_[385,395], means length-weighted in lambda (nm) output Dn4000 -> 1.11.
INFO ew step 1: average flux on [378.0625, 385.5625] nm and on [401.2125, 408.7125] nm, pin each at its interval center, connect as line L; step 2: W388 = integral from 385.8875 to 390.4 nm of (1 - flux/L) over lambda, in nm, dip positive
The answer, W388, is 0.362 nm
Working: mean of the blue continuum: 15.9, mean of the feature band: 14.9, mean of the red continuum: 17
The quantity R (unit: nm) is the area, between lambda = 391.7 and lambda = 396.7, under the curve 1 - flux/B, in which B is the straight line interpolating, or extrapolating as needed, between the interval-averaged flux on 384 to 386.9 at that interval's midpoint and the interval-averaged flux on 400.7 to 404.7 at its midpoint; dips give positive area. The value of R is 0.51 nm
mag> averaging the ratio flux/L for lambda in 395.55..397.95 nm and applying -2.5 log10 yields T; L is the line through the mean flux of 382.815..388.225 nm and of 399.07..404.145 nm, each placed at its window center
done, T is 0.38 mag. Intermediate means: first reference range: 15.7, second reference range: 17.6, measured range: 12.1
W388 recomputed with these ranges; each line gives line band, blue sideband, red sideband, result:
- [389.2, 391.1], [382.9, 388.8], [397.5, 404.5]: 0.08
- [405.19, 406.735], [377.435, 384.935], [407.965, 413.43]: -0.50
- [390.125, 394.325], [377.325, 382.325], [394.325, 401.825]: -0.40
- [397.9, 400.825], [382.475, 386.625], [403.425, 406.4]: 0.28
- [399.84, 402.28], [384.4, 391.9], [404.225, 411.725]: -0.49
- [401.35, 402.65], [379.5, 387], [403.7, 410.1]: -0.21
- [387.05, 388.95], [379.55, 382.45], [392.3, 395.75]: 0.21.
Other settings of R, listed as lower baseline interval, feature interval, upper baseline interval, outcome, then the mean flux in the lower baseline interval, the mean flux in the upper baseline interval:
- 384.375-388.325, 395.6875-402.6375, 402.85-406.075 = 0.99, 16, 18.1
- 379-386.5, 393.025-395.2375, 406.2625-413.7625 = -0.21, 16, 13.2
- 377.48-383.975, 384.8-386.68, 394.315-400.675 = -0.14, 16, 14.2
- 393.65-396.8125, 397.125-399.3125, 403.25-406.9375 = 0.27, 14.4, 17.7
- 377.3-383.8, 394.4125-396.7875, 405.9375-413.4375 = 0.14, 16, 13.3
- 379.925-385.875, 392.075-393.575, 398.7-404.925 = -0.05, 15.9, 17.5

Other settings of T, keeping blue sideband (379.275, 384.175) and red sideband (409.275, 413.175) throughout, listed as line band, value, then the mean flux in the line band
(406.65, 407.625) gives -0.247 mag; 15.7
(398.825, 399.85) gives -0.152 mag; 15.5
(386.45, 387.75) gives -0.055 mag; 15.8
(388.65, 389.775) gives 0.123 mag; 13.2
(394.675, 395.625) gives -0.047 mag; 14.6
